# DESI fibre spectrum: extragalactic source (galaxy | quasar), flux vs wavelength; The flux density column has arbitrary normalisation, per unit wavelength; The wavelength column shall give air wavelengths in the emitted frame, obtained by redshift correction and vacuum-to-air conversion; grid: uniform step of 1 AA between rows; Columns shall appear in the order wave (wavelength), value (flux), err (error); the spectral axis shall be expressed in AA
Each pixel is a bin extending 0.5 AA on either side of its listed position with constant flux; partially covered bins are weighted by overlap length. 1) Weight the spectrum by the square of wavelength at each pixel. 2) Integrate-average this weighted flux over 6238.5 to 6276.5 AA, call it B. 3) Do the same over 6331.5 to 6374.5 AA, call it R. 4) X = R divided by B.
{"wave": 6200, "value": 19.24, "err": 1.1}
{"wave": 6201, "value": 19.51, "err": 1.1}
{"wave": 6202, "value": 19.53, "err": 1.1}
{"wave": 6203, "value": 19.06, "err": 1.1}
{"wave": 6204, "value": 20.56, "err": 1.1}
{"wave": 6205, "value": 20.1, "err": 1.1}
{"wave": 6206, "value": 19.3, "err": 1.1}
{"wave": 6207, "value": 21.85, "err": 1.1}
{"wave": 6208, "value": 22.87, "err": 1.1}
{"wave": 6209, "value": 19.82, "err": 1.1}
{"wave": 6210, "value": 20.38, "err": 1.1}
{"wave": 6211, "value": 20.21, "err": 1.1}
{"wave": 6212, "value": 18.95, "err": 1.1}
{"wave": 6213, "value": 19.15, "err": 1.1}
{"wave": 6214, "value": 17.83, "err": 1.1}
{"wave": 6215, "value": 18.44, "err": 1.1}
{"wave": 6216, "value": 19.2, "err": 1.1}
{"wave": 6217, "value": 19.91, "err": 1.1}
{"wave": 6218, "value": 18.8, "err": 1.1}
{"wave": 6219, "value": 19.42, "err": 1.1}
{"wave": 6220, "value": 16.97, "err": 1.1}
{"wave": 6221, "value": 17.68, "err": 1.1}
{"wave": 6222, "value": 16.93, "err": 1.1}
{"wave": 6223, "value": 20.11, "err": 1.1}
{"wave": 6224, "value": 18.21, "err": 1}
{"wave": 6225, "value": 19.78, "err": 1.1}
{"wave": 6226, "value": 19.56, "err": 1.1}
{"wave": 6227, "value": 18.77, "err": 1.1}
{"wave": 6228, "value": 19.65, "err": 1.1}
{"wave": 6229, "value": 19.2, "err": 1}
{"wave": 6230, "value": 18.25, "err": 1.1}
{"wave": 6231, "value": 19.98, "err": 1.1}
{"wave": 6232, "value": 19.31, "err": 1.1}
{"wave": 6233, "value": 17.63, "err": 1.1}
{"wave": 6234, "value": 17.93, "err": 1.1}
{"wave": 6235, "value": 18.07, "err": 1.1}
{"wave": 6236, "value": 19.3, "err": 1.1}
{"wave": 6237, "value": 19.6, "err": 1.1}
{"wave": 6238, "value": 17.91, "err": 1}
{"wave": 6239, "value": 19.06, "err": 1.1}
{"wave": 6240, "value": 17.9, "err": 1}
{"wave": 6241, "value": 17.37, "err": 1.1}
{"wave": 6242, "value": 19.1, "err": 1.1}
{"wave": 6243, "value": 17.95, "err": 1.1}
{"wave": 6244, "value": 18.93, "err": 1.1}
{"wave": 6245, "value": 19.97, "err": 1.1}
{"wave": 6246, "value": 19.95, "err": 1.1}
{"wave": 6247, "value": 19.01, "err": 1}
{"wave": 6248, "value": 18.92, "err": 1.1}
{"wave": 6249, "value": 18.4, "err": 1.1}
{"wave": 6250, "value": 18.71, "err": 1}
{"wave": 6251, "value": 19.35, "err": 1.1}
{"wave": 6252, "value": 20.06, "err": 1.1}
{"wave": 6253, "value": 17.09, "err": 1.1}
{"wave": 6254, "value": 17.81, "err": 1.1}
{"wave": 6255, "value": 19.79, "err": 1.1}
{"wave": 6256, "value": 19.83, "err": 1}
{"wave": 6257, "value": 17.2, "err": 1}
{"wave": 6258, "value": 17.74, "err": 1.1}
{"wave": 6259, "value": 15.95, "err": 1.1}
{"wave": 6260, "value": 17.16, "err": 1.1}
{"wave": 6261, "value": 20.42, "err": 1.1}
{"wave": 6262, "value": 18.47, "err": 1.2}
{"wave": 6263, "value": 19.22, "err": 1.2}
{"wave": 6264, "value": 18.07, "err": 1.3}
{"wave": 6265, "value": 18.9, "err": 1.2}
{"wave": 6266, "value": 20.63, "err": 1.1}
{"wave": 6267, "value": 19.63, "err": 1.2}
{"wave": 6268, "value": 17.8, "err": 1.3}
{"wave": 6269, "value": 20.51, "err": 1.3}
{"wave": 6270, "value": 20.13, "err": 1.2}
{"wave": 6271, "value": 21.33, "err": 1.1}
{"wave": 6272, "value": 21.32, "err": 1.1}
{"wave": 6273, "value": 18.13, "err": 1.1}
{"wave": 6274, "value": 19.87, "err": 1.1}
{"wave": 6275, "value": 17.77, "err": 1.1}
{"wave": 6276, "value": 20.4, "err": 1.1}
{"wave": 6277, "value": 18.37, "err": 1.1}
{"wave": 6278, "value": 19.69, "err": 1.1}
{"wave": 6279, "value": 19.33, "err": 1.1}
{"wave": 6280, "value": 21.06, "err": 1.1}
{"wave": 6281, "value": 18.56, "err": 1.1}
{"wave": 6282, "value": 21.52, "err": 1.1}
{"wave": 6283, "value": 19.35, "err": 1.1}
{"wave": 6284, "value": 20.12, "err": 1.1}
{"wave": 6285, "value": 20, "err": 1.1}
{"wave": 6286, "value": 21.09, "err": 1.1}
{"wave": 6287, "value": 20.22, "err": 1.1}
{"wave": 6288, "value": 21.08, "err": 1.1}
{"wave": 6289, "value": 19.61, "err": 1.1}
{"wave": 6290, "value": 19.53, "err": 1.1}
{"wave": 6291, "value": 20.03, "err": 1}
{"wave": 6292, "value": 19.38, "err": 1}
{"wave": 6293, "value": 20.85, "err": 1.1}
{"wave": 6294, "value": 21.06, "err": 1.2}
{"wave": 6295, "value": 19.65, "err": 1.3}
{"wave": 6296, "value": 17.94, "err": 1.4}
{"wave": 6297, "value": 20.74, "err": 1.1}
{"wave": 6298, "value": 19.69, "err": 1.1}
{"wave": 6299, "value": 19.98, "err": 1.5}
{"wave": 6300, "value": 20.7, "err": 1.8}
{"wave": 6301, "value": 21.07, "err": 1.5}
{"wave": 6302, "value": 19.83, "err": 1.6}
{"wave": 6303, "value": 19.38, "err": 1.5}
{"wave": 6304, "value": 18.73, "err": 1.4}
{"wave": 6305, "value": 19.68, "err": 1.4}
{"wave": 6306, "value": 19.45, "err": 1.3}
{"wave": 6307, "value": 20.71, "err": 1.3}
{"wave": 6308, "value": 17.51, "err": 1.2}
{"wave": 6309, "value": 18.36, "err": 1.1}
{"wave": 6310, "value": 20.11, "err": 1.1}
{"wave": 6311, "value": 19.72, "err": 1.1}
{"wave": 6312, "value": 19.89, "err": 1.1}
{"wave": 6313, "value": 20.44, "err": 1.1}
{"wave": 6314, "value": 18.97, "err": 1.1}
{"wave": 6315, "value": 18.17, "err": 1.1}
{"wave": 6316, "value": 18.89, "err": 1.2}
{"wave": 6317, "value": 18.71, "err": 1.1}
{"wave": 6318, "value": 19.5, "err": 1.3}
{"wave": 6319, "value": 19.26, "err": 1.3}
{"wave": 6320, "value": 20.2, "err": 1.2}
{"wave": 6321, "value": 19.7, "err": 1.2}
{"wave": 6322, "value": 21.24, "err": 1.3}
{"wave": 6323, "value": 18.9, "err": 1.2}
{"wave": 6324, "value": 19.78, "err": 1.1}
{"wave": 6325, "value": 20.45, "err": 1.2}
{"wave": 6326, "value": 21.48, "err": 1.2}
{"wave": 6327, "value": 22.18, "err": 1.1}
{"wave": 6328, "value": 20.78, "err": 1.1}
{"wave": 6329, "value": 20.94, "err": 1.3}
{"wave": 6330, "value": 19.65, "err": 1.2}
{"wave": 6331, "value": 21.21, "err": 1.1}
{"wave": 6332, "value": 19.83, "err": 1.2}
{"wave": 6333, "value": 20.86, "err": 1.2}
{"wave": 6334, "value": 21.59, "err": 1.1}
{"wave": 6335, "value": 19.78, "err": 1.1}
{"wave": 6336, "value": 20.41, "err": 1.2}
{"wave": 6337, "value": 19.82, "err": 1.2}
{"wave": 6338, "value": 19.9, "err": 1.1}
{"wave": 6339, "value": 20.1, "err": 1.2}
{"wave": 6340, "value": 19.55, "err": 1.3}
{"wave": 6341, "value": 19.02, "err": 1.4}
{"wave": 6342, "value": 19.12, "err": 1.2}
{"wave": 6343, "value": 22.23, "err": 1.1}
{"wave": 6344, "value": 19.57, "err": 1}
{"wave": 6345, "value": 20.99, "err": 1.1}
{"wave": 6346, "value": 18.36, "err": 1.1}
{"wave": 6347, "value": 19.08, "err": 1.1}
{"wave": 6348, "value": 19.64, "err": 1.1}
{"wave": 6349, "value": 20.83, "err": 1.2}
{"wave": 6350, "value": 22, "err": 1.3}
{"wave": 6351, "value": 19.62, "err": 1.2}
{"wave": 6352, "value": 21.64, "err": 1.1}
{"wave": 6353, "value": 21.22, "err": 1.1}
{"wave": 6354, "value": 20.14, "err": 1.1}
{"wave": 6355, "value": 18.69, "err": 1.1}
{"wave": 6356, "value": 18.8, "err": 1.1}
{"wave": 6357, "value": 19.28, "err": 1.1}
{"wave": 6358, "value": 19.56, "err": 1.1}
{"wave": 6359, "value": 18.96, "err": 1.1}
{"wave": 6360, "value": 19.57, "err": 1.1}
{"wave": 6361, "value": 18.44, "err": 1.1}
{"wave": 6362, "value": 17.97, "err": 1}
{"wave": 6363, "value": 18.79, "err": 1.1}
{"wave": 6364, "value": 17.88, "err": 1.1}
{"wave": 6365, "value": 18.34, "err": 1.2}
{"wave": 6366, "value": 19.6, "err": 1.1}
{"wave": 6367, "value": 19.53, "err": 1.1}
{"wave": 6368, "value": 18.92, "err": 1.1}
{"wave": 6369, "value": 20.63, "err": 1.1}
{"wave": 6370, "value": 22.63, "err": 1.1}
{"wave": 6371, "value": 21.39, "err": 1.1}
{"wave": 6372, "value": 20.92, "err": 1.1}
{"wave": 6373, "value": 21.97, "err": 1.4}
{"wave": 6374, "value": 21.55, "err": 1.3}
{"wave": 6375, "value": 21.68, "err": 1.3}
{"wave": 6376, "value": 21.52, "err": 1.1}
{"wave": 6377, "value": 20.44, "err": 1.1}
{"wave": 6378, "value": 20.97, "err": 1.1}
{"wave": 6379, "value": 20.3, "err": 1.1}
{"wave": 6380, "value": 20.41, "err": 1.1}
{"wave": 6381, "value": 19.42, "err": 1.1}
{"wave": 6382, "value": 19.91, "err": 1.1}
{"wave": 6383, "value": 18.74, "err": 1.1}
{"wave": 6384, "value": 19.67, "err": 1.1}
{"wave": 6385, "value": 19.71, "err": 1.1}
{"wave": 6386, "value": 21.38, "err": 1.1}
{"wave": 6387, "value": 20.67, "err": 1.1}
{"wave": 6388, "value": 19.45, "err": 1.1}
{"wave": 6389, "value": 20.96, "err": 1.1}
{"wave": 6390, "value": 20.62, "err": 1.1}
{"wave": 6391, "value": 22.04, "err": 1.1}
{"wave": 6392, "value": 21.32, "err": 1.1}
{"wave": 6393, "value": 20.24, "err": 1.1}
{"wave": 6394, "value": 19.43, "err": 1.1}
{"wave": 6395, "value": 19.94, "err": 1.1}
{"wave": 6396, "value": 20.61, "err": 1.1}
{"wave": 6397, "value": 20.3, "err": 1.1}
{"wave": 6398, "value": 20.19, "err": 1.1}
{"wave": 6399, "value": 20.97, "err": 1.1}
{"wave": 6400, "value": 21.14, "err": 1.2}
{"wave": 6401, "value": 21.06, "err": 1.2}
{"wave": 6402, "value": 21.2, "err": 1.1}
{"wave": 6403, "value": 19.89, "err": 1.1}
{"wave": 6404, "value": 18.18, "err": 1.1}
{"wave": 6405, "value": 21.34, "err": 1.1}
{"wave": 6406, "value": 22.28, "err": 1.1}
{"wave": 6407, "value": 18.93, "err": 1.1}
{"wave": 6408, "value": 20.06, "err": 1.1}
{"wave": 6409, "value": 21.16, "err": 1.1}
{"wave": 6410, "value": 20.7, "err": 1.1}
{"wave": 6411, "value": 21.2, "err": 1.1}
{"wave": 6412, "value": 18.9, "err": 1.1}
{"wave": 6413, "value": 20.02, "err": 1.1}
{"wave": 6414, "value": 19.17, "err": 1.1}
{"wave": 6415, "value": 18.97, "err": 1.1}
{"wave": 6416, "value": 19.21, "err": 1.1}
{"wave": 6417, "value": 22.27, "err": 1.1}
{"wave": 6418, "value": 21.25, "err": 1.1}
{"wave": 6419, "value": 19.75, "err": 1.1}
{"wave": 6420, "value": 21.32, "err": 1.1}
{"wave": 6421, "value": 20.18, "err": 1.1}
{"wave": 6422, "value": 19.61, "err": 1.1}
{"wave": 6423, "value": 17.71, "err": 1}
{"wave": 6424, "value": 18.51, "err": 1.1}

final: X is 1.09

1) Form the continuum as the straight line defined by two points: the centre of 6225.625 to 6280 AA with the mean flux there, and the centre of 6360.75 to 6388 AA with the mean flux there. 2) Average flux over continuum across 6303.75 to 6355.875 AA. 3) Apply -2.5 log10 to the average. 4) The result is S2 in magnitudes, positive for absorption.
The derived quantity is -0.01 mag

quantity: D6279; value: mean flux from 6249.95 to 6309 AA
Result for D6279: 19.5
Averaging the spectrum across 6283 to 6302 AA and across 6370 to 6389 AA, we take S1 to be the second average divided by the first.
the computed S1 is 1.03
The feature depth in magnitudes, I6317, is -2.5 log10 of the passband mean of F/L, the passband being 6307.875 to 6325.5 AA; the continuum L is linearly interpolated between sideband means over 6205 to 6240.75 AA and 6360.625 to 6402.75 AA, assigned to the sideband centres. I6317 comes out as 0.02 mag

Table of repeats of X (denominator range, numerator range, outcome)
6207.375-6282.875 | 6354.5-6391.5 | 1.10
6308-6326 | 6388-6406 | 1.08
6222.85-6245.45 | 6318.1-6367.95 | 1.09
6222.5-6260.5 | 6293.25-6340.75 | 1.09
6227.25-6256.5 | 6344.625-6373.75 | 1.09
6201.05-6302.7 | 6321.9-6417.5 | 1.09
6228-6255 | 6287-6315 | 1.07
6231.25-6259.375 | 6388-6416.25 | 1.15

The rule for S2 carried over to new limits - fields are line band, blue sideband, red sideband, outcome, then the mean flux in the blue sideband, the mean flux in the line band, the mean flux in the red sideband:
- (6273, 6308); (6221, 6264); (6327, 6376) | -0.029 mag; 18.7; 19.8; 20.1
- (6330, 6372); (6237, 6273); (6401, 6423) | -0.010 mag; 18.9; 19.9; 20.2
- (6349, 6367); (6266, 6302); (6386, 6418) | 0.042 mag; 19.9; 19.5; 20.4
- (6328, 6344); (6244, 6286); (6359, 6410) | -0.022 mag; 19.2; 20.3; 20.3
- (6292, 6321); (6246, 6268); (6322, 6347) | 0.005 mag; 18.7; 19.6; 20.3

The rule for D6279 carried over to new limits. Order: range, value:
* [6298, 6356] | 20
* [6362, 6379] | 20.3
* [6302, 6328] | 19.7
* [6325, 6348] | 20.3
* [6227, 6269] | 18.7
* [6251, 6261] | 18.3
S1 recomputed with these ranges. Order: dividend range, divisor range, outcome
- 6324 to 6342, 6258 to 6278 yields 1.07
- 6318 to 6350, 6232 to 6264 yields 1.09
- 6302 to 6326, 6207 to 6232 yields 1.02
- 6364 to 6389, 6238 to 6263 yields 1.10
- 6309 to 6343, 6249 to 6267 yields 1.07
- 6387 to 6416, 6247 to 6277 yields 1.07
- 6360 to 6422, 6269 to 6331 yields 1.02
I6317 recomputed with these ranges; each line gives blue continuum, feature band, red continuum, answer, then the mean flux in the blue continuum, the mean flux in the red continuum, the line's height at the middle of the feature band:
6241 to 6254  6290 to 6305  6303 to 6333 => -0.02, 18.8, 19.8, 19.5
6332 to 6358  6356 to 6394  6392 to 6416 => 0.00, 20.1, 20.3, 20.2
